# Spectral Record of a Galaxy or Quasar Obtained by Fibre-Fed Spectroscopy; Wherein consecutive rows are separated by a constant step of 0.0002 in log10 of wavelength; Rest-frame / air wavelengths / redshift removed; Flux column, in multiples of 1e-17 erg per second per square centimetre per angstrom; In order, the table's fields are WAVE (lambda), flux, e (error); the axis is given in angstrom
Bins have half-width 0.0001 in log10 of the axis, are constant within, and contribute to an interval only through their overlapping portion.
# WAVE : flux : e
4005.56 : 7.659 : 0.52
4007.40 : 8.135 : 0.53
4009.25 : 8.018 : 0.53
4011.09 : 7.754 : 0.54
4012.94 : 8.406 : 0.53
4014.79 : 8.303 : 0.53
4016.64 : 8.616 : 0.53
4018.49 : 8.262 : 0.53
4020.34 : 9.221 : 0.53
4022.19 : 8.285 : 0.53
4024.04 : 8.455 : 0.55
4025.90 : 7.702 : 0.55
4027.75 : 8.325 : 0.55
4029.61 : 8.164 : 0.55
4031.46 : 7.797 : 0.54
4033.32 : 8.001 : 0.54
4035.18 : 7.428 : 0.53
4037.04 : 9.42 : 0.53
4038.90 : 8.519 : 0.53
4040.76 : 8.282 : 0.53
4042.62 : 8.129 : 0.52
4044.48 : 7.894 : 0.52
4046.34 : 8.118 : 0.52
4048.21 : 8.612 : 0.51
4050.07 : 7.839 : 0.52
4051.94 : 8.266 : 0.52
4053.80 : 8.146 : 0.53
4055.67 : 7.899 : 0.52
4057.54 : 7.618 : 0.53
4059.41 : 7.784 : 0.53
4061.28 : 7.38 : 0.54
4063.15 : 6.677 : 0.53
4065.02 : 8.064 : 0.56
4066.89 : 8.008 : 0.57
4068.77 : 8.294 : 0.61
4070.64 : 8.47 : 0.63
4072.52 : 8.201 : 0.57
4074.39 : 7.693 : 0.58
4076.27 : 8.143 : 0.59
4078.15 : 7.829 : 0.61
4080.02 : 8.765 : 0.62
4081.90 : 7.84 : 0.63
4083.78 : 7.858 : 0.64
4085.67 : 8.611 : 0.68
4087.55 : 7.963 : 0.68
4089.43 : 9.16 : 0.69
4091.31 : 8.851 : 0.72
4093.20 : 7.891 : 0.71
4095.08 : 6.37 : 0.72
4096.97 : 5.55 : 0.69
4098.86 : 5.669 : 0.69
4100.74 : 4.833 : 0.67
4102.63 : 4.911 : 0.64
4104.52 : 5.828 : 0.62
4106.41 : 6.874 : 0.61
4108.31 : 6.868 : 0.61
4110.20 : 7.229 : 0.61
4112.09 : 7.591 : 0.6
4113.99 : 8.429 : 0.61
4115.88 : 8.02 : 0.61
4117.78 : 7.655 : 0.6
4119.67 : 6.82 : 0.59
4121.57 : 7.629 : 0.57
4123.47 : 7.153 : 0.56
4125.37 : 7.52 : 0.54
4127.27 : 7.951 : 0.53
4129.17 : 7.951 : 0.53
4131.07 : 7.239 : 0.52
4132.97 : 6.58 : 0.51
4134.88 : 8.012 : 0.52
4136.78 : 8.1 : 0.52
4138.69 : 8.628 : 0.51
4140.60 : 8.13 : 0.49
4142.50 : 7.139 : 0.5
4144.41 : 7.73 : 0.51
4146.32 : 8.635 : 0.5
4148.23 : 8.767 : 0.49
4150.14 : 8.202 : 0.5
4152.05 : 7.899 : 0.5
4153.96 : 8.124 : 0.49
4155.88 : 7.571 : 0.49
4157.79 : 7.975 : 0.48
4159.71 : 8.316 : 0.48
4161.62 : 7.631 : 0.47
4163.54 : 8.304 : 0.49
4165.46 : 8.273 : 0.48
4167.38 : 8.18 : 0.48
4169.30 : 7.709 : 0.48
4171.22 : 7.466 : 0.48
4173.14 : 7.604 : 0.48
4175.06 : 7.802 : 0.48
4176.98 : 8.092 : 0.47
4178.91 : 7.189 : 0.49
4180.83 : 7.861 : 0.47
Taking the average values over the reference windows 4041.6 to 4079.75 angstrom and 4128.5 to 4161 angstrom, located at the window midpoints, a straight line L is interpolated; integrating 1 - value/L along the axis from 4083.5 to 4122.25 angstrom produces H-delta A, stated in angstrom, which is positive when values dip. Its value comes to 3.9 angstrom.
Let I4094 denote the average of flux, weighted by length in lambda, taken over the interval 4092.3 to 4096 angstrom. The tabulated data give 7.14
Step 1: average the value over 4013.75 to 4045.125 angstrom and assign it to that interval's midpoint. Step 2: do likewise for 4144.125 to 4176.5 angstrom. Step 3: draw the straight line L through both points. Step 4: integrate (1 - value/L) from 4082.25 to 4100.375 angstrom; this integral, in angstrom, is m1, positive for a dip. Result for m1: 1.54 angstrom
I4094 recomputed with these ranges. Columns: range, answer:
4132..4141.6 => 7.88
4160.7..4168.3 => 8.09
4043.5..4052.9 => 8.15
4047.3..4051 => 8.23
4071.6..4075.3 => 7.96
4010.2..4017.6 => 8.27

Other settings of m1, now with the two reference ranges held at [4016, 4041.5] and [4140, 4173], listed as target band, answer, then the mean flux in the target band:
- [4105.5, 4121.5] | 1.3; 7.45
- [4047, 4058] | 0.2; 8.08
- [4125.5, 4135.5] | 0.7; 7.53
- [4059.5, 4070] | 0.7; 7.72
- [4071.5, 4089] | 0.1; 8.13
